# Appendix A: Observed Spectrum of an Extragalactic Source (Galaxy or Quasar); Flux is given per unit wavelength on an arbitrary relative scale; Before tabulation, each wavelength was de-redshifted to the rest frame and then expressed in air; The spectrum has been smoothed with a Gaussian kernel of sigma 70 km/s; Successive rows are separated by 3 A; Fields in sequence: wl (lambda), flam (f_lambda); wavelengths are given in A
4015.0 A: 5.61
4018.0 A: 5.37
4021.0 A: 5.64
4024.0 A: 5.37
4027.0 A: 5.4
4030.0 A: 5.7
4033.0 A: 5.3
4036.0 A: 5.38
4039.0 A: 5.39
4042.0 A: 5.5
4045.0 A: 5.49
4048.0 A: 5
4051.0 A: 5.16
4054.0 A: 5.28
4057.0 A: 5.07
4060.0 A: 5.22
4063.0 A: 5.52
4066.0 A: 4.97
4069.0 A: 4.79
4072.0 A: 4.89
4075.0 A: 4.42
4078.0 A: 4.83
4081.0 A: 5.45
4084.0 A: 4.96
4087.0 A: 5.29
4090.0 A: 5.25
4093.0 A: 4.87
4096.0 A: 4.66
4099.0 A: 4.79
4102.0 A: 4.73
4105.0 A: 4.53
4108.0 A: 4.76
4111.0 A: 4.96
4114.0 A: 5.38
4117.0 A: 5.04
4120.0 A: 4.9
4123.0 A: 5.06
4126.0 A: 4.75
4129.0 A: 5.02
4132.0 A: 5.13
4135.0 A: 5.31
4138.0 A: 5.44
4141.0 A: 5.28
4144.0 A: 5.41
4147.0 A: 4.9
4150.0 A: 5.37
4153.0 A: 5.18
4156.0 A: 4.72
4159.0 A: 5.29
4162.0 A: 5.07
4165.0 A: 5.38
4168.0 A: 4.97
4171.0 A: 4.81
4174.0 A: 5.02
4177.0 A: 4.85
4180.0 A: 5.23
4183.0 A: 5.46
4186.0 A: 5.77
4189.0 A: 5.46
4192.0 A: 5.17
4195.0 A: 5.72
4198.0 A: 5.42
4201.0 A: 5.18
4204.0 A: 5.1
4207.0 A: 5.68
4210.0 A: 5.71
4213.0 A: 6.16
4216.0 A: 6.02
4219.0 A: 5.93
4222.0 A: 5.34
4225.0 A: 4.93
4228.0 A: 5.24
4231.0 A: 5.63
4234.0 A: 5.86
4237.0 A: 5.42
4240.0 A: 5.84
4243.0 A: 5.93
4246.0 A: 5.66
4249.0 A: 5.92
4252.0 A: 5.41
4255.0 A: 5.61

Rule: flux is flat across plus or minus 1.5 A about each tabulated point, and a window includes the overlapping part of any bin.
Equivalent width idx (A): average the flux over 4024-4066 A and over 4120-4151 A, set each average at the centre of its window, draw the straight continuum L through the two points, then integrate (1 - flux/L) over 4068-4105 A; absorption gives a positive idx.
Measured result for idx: 2.5 A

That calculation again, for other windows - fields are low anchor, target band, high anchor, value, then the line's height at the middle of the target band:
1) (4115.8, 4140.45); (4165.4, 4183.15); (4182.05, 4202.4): 1.0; 5.35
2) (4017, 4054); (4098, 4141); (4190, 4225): 3.7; 5.47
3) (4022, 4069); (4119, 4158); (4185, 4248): 2.4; 5.45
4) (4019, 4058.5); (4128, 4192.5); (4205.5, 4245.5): 4.2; 5.56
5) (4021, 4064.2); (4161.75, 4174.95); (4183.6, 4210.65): 0.9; 5.44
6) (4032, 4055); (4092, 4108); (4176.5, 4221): 2.0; 5.39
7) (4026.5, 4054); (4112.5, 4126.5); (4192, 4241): 1.0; 5.45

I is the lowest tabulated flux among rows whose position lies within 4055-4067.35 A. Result 4.97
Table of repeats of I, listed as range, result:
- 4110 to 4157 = 4.72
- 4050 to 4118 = 4.42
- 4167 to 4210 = 4.81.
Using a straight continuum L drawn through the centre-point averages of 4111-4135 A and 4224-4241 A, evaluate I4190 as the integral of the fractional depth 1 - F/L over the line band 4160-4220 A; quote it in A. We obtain -0.9 A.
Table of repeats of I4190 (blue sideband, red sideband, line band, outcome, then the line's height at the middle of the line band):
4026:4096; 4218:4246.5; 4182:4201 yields -0.01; 5.47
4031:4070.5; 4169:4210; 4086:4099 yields 0.69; 5.26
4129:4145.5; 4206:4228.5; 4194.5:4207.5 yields 0.45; 5.57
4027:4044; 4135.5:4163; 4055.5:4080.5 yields 1.83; 5.38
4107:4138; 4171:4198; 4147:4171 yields 0.46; 5.21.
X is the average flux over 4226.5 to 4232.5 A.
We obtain 5.43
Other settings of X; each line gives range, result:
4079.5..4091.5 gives 5.24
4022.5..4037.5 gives 5.43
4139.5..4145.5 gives 5.34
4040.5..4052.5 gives 5.29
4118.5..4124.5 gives 4.98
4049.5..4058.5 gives 5.17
